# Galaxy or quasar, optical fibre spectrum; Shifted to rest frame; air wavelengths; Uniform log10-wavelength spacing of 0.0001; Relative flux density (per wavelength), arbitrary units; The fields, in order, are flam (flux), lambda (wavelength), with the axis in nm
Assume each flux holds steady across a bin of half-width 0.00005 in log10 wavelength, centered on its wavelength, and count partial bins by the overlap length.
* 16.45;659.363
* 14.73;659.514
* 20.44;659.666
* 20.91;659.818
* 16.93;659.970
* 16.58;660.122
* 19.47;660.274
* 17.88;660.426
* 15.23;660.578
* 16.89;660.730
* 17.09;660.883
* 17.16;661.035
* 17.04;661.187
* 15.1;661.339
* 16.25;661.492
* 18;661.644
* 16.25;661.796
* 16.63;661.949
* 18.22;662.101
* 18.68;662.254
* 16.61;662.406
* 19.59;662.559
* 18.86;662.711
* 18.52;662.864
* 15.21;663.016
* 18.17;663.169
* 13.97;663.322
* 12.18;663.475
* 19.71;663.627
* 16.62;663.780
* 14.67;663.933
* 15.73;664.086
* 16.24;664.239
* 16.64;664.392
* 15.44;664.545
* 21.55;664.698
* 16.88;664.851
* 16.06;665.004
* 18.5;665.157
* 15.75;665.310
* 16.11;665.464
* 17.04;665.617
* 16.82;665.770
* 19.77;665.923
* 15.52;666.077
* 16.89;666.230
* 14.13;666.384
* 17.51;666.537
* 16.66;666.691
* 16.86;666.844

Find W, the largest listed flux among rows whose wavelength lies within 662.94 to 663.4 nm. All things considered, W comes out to 18.17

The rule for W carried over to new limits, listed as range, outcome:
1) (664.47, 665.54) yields 21.55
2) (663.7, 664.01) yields 16.62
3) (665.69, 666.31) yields 19.77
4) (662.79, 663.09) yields 18.52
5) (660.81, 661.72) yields 18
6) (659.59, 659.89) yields 20.91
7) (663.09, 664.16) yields 19.71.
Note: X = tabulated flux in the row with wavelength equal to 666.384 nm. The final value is 14.13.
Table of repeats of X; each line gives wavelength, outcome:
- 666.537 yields 17.51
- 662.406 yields 16.61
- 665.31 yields 15.75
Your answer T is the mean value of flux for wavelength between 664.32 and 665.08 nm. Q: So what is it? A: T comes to 17.3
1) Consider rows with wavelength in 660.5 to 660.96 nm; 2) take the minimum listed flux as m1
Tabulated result 15.23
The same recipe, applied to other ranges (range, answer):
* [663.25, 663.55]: 12.18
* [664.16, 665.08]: 15.44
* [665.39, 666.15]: 15.52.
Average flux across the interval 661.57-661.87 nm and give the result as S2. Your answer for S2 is 17.1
